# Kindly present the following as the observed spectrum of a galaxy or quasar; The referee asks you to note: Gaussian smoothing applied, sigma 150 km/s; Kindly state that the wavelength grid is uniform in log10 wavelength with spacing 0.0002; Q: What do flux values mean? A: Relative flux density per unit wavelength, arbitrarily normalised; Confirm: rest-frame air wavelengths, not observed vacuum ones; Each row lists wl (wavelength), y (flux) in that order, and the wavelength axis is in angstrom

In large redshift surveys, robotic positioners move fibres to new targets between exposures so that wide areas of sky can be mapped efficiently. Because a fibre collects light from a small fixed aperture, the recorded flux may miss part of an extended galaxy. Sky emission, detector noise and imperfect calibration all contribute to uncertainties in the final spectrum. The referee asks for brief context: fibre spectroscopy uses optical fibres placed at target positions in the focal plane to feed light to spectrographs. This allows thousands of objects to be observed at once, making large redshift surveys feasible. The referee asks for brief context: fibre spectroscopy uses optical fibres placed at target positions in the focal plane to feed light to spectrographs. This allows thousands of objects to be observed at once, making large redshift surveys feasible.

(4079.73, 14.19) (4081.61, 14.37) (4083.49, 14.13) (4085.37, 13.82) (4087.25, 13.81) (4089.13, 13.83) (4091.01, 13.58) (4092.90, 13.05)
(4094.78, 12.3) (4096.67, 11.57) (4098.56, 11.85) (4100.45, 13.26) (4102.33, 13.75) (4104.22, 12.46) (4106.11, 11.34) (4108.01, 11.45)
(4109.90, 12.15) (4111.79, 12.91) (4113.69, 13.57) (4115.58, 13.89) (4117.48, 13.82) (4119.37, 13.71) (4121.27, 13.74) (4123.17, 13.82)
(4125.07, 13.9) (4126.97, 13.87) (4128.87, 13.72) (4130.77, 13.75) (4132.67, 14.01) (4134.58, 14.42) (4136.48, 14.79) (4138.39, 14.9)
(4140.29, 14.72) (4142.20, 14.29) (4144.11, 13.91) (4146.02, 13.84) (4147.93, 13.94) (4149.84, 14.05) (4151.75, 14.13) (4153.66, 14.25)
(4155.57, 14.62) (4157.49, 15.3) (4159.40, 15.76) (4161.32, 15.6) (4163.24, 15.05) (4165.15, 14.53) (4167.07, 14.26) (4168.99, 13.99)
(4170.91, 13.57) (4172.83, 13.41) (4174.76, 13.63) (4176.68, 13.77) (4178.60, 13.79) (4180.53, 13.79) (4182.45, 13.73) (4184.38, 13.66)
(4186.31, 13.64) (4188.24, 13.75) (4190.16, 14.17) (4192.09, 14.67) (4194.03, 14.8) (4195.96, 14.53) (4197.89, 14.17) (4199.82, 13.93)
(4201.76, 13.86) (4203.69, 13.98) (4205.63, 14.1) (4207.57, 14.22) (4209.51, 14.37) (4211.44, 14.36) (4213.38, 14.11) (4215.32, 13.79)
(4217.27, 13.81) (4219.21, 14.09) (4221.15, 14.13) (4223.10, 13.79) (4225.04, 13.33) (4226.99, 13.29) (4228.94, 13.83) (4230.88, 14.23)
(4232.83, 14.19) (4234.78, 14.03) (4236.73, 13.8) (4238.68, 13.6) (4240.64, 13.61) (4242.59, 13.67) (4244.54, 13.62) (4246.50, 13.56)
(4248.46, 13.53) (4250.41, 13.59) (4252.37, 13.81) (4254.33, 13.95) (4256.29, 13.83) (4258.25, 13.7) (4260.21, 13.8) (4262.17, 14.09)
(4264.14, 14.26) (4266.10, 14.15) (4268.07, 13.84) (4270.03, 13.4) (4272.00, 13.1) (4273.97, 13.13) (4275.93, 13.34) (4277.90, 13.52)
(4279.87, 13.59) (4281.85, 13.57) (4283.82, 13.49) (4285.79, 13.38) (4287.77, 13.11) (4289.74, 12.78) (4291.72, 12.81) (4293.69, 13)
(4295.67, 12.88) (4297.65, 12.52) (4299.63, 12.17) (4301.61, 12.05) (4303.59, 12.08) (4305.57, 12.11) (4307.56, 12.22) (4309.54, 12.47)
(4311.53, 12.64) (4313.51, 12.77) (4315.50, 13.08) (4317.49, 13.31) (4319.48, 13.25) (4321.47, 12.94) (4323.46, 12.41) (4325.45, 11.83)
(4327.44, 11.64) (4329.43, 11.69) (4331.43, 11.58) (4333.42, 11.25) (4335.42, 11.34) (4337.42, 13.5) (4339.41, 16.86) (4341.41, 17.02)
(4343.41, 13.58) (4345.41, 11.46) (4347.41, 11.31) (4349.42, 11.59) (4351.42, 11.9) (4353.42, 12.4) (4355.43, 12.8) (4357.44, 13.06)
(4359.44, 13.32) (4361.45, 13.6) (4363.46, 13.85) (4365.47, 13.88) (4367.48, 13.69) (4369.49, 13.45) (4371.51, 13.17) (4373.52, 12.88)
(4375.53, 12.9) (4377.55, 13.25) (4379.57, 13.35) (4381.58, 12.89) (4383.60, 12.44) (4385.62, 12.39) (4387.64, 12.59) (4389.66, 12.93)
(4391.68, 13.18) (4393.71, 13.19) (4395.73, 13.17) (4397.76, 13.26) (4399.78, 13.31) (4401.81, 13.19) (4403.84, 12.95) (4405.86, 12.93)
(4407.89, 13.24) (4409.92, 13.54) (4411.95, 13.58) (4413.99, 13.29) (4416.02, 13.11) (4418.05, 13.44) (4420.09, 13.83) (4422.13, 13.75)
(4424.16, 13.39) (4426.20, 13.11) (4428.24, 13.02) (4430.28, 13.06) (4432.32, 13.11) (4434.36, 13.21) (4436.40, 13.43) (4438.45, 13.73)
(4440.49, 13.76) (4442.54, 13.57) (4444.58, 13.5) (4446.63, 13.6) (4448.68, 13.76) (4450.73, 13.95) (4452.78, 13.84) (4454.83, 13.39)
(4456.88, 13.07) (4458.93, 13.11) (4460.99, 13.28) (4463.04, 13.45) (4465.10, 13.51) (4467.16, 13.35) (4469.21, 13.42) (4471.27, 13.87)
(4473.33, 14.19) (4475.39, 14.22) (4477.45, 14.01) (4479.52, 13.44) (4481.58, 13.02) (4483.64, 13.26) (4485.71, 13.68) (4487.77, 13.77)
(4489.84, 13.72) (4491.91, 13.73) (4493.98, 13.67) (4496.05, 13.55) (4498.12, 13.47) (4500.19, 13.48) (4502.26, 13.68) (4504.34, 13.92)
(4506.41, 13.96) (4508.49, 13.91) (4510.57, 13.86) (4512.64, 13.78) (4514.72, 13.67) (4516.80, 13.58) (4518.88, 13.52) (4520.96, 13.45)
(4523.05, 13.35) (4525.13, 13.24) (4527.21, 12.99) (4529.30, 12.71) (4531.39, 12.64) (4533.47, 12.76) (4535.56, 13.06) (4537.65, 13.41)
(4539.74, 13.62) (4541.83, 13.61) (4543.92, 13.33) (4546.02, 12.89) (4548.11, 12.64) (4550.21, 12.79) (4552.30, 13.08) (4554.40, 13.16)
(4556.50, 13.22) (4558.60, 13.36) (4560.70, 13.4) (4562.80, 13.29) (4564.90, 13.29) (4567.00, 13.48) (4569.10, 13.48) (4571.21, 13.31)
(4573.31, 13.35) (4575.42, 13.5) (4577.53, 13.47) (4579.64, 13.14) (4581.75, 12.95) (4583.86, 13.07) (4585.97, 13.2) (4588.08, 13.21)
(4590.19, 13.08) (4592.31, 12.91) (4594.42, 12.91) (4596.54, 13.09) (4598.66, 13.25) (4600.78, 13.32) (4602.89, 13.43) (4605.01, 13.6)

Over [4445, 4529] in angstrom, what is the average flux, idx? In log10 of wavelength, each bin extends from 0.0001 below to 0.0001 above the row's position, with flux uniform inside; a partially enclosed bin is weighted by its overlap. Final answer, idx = 13.6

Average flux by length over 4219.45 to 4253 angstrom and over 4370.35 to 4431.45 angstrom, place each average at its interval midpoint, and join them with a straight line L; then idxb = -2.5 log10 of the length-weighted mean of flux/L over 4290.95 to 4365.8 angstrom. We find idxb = 0.06 mag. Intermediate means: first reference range 13.7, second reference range 13.1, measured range 12.7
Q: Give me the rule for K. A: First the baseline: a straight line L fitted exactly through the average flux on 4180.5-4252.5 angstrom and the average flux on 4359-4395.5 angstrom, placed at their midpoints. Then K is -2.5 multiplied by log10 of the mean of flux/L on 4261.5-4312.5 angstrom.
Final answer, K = 0.044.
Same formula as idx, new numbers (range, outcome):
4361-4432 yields 13.2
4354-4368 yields 13.4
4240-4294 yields 13.6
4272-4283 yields 13.4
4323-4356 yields 12.6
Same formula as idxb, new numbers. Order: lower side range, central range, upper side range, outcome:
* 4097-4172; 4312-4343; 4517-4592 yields 0.05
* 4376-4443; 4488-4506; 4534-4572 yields -0.04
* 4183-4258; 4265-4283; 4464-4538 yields 0.03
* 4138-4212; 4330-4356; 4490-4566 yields 0.08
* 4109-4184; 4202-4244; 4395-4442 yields 0.00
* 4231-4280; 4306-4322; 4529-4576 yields 0.07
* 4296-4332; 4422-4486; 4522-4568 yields -0.05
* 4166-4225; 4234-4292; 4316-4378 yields -0.01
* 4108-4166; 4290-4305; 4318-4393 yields 0.06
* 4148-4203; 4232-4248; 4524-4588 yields 0.02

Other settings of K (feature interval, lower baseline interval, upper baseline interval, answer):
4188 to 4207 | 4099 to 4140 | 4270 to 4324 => -0.08 mag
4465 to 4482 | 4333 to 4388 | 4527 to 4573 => -0.05 mag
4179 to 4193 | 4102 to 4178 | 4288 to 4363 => -0.02 mag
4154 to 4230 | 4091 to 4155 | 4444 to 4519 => -0.05 mag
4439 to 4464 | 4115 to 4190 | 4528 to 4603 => -0.01 mag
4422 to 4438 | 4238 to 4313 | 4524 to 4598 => 0.00 mag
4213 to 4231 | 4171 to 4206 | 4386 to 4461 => 0.00 mag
